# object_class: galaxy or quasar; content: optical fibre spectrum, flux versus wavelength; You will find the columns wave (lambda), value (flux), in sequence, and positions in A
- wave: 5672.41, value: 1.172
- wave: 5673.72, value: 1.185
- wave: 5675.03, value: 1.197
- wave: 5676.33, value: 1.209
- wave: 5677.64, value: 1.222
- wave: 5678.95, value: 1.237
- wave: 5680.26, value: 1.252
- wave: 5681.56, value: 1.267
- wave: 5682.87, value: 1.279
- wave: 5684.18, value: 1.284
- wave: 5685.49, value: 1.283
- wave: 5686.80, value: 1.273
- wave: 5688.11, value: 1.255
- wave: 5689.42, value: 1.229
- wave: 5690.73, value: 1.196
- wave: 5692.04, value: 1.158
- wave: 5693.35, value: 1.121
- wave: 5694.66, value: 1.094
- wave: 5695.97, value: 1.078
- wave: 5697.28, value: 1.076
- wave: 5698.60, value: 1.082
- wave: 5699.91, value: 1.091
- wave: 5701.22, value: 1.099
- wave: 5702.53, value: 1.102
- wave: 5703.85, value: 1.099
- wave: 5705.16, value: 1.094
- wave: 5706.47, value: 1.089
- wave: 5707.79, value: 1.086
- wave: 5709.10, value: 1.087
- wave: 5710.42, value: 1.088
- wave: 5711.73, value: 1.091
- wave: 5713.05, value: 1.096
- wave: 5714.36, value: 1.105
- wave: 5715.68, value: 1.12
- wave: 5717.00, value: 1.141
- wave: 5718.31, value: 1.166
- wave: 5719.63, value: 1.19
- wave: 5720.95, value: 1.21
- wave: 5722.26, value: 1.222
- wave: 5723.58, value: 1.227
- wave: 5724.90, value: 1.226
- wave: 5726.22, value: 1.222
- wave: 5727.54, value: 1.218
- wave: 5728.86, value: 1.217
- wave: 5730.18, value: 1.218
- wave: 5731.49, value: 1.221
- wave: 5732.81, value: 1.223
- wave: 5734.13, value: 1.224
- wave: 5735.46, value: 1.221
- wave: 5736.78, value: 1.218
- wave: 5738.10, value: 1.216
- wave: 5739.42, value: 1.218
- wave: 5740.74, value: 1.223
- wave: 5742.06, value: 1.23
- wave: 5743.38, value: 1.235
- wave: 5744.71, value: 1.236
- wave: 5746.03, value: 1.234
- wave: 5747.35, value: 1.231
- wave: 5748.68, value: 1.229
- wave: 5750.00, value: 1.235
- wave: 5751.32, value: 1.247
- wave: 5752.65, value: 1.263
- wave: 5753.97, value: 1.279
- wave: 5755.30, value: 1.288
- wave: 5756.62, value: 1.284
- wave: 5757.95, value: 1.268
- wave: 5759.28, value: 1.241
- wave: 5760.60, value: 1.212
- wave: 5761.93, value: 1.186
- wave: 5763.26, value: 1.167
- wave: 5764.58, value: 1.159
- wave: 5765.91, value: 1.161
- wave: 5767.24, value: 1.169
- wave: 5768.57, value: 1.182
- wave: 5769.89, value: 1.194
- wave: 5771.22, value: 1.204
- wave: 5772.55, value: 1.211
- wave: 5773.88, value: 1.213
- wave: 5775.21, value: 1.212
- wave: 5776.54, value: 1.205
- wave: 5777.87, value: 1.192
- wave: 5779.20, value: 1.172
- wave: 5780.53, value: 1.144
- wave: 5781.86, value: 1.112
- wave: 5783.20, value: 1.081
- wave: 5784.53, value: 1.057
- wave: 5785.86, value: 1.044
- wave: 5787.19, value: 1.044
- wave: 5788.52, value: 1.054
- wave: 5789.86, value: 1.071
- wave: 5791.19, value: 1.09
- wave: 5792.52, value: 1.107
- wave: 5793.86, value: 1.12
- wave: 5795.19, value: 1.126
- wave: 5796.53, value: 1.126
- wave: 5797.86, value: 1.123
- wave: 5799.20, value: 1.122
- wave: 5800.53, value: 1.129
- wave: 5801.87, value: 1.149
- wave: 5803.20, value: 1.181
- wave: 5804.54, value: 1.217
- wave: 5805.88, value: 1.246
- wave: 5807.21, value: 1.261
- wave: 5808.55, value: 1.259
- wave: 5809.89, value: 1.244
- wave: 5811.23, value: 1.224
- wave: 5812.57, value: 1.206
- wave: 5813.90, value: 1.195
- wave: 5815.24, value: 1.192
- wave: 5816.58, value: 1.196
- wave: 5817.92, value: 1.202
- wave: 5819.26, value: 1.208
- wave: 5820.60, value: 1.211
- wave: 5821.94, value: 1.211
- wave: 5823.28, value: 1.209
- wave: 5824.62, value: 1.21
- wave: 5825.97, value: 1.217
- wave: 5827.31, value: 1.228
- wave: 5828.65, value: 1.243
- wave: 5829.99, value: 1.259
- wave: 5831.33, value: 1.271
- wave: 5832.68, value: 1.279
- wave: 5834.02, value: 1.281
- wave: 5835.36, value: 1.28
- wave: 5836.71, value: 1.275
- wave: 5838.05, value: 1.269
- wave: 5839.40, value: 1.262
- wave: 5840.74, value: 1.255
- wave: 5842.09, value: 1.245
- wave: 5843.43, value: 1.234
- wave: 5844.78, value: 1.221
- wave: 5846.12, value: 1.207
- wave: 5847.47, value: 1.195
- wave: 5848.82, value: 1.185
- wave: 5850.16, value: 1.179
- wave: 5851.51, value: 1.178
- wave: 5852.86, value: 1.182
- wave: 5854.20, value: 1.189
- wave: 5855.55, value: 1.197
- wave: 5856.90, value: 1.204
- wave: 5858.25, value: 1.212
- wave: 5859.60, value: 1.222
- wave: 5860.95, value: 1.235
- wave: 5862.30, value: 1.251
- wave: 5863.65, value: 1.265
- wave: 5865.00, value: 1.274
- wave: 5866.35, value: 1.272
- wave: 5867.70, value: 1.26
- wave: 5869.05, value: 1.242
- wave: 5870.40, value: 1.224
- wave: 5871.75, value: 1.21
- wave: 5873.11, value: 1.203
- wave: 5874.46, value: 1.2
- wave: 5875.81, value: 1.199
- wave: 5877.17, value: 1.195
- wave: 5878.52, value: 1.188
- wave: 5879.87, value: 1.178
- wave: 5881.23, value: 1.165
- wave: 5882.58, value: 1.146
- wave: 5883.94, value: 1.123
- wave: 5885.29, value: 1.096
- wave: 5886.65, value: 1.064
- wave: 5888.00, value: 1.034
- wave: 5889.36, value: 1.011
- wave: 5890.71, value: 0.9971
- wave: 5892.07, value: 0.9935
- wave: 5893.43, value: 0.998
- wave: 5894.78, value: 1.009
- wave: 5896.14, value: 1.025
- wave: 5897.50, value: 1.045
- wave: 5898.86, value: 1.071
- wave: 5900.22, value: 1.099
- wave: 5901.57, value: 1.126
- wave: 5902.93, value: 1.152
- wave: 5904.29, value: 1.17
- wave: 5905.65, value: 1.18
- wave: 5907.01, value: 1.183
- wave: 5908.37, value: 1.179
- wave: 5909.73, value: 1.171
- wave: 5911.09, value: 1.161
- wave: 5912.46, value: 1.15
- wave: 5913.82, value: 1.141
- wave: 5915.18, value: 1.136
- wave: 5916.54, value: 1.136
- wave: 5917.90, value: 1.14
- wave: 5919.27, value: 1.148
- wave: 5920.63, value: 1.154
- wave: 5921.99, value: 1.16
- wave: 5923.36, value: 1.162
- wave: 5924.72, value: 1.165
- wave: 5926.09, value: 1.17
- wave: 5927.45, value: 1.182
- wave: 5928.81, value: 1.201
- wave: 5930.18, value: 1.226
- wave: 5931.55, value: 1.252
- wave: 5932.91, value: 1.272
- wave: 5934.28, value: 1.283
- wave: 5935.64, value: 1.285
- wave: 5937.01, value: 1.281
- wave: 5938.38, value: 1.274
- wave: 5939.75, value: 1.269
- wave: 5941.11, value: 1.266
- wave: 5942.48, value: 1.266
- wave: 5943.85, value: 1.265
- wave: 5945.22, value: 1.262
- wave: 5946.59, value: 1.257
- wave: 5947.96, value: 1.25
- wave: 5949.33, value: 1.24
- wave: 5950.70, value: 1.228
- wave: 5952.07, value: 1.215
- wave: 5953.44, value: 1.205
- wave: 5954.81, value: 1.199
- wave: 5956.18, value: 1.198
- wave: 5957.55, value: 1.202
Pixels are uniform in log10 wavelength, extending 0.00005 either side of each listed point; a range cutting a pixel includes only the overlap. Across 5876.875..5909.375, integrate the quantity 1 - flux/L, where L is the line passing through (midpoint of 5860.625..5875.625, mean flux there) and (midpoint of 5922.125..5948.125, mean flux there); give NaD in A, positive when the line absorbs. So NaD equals 3.6 A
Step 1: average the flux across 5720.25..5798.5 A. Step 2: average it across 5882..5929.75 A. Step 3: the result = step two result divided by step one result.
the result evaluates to 0.94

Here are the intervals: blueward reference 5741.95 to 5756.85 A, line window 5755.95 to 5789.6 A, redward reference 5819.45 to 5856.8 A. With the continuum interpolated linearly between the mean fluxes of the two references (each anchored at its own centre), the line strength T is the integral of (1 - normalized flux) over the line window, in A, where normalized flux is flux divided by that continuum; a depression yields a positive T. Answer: 2.11 A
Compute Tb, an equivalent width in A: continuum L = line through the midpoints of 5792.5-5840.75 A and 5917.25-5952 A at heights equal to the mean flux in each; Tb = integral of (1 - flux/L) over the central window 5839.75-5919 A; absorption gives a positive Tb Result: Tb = 3.7 A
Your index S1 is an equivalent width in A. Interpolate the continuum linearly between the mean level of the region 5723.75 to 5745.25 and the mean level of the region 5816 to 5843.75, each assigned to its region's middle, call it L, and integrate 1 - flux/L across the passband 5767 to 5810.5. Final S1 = 2.81 A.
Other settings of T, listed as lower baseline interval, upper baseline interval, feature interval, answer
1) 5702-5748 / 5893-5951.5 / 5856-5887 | -0.6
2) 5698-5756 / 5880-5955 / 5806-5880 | -3.4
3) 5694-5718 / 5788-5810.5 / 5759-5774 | -0.7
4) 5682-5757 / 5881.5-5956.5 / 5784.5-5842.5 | -0.8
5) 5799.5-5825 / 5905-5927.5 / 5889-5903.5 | 1.5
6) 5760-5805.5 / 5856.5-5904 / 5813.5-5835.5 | -1.6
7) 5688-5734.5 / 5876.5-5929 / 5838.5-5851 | -1.0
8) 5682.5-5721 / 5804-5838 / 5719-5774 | -2.1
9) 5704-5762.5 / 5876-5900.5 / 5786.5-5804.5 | 0.6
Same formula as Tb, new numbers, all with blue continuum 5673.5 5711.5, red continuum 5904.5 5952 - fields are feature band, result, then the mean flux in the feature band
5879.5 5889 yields 0.7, 1.11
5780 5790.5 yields 0.9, 1.07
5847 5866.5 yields -0.3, 1.21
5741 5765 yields -1.2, 1.24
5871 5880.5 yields 0.0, 1.2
